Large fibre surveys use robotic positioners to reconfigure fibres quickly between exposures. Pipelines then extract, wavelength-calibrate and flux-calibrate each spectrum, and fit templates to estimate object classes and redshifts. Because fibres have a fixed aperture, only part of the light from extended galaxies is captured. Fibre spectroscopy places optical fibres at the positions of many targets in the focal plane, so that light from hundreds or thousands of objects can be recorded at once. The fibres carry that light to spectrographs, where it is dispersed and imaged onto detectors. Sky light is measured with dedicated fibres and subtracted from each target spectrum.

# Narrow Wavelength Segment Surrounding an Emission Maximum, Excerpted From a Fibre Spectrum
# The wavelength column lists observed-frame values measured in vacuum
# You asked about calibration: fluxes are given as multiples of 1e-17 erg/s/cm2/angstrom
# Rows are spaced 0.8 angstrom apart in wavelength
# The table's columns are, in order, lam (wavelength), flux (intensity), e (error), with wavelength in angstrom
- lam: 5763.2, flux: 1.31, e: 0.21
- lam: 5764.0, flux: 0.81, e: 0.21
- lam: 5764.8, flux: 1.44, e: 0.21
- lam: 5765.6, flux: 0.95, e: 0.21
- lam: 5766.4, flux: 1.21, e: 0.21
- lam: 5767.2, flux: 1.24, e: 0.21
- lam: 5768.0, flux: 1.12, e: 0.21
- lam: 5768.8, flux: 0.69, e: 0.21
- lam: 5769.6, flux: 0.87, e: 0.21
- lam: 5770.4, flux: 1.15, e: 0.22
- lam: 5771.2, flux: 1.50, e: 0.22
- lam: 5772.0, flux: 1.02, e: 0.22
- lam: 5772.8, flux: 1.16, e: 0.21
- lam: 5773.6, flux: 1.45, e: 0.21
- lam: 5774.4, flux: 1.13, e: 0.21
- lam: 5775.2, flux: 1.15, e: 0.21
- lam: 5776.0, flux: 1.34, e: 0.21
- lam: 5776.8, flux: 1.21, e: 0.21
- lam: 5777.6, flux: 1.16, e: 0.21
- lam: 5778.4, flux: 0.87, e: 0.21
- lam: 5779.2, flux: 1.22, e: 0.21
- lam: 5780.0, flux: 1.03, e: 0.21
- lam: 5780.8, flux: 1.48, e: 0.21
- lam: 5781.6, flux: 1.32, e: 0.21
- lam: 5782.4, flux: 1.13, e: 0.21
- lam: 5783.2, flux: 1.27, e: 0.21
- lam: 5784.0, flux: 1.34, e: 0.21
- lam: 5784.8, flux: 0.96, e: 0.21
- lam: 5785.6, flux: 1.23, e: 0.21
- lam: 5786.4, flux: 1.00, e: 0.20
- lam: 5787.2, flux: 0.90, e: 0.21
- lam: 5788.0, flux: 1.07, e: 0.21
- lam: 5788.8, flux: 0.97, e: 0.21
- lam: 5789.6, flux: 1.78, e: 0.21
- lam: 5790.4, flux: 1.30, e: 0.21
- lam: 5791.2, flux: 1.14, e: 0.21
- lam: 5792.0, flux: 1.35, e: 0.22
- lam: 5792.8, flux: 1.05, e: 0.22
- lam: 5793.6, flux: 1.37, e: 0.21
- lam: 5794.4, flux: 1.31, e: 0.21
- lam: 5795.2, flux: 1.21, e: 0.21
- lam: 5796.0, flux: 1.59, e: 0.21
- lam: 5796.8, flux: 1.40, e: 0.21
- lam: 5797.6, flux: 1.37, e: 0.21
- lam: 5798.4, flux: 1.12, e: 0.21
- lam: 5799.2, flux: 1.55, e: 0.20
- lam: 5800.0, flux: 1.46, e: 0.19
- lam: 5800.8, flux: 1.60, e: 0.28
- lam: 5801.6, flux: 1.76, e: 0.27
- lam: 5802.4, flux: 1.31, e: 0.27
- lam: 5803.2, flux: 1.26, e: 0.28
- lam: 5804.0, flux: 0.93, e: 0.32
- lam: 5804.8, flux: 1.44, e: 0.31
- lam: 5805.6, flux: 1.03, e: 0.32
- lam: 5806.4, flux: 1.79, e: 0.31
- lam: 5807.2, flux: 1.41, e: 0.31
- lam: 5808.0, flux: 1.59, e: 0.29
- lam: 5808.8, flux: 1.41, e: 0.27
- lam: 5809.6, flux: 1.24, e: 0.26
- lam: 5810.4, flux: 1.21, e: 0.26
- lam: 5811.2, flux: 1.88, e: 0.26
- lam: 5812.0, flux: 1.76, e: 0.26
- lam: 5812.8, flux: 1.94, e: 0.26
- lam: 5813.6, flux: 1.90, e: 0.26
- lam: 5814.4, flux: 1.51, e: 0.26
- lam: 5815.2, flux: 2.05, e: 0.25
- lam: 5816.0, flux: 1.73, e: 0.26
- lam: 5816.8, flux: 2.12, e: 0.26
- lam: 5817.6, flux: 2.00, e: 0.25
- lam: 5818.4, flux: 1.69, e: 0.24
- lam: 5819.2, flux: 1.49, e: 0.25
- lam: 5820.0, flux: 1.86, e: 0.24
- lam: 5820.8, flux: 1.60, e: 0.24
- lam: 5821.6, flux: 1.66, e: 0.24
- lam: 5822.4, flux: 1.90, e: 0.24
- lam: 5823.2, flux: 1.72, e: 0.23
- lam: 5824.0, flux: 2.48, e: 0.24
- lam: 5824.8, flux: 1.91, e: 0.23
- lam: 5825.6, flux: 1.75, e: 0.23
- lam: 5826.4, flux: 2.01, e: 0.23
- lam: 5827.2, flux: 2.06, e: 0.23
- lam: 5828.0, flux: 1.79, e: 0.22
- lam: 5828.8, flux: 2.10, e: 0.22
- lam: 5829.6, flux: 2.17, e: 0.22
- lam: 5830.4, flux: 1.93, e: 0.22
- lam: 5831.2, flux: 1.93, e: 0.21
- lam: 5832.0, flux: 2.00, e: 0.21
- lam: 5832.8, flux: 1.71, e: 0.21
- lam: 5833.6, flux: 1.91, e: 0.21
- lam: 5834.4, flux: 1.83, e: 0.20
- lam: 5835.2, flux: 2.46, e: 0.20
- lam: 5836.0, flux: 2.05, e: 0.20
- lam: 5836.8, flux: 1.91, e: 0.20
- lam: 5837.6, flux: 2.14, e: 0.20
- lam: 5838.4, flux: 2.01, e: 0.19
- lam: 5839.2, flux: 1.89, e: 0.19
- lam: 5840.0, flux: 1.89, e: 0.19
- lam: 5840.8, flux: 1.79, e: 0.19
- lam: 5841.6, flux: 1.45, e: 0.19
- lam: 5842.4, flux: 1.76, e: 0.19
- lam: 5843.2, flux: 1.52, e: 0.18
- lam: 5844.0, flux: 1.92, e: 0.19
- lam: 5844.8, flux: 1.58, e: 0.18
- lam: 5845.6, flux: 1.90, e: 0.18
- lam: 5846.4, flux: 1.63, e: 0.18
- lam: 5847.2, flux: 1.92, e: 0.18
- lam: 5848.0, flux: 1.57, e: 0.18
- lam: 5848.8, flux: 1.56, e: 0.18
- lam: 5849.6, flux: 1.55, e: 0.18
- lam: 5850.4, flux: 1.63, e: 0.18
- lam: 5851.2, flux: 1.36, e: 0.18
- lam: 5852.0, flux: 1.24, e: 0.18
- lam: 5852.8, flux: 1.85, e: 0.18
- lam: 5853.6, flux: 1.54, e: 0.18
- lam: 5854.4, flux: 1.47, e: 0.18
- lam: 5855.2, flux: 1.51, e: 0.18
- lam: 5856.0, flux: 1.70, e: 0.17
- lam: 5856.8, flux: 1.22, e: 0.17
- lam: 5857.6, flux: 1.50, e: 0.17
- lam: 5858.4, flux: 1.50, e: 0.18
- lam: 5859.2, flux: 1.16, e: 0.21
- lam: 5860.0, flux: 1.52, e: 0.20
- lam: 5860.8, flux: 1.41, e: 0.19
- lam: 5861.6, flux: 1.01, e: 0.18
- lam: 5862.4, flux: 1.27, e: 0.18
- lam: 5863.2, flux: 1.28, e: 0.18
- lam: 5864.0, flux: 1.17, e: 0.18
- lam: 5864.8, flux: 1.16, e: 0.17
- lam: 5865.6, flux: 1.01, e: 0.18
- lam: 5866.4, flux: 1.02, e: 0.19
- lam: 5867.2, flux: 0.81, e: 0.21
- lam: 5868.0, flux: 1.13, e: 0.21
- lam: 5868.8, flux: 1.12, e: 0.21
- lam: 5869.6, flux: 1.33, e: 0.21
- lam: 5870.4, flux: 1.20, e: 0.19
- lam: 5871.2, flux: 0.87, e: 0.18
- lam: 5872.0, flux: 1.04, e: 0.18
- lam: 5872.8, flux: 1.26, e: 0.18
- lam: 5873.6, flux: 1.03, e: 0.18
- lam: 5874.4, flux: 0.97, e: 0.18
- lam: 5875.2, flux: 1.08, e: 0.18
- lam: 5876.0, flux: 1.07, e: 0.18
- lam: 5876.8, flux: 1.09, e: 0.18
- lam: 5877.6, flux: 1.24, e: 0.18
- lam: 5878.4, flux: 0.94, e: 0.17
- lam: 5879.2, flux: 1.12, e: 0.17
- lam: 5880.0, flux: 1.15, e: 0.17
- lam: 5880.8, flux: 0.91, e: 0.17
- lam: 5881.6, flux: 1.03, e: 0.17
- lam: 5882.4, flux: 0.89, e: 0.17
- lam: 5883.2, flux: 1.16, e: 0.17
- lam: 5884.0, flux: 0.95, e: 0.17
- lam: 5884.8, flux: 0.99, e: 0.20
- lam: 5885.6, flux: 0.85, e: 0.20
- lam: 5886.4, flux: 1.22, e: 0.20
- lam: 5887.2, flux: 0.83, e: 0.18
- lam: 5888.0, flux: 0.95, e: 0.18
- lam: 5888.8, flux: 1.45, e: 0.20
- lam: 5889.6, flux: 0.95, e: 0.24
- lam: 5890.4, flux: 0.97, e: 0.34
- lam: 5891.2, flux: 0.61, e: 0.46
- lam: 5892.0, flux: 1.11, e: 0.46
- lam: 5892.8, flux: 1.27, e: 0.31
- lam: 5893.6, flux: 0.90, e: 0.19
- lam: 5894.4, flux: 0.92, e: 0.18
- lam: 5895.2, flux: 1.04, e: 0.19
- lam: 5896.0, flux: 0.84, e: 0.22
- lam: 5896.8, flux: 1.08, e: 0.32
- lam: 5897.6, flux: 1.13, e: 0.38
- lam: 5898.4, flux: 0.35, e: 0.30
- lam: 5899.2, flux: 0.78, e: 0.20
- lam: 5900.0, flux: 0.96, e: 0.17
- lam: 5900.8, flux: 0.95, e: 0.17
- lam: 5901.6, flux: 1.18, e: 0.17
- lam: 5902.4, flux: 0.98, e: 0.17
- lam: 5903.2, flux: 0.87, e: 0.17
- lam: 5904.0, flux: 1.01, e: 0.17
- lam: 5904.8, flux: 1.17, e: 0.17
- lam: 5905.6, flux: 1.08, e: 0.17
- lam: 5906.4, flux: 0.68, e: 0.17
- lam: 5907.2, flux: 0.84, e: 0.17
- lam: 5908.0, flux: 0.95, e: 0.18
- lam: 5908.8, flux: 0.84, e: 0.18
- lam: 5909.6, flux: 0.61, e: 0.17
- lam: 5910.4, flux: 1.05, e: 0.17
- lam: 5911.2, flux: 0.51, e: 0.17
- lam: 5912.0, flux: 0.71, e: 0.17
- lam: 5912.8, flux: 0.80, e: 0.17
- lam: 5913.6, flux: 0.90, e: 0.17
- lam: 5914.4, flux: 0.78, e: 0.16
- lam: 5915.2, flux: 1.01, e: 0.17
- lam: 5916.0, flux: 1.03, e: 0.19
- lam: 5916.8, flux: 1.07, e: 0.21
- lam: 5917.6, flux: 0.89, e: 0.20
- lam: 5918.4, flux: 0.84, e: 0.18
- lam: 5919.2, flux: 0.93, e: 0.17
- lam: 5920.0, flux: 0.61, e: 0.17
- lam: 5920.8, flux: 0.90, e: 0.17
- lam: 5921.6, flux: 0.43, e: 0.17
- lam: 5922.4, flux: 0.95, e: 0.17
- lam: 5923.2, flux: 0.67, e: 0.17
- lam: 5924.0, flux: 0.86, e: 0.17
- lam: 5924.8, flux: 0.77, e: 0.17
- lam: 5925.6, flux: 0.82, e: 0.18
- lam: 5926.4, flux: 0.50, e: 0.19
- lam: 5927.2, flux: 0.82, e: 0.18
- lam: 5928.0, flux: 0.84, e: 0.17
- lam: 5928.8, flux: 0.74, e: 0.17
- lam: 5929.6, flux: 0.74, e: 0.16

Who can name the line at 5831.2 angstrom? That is C IV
